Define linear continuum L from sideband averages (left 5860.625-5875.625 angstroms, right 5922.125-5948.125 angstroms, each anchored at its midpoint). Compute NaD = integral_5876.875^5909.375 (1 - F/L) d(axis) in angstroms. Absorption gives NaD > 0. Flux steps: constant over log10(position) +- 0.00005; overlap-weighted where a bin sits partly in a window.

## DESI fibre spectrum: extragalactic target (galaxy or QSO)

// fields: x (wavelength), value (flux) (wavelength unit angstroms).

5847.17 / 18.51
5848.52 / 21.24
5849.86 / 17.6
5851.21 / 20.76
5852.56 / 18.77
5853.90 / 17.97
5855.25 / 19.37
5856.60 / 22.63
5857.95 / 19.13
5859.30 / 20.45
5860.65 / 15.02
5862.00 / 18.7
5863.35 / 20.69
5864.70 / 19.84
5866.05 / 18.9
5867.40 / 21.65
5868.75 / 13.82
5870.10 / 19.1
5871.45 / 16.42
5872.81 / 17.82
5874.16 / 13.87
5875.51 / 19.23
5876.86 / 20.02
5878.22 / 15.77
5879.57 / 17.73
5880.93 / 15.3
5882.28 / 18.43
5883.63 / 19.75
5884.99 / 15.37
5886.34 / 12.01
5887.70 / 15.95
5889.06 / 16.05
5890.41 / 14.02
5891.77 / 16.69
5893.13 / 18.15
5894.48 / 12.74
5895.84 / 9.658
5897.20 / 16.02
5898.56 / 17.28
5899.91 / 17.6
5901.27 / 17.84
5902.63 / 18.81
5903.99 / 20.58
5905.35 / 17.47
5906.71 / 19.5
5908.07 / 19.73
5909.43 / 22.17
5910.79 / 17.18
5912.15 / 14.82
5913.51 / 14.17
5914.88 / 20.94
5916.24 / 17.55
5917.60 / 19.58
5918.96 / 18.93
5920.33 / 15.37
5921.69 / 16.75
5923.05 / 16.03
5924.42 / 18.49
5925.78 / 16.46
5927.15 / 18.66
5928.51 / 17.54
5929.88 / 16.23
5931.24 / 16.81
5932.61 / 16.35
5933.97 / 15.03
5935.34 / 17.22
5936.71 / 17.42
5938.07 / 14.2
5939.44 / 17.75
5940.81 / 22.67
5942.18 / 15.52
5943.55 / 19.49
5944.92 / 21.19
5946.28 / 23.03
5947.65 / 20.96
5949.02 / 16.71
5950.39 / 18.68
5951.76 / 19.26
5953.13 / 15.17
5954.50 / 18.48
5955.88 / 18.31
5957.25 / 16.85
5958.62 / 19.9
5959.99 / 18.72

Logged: 2.1 angstroms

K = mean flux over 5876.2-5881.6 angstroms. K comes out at 17.2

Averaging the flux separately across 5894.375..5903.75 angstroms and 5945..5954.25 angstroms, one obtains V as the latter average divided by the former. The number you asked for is 1.19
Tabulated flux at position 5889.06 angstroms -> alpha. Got 16.05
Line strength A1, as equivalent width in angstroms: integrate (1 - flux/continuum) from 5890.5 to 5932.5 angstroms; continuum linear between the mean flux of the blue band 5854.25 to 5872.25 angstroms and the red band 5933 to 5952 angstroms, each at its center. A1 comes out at 3.1 angstroms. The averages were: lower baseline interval 18.9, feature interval 17.3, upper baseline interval 18.5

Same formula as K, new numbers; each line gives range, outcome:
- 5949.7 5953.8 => 17.7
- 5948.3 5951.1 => 17.7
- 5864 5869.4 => 18.6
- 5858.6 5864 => 18.7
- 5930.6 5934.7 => 16.1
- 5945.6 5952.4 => 19.7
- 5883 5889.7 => 15.8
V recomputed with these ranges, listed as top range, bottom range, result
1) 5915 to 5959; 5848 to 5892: 1.00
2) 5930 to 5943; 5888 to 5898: 1.15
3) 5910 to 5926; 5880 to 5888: 1.07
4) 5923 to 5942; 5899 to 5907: 0.93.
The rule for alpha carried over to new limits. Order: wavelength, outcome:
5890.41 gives 14.02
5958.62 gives 19.9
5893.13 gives 18.15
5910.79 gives 17.18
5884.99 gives 15.37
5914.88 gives 20.94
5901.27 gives 17.84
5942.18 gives 15.52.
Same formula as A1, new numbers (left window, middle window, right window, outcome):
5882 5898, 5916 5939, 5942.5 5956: 0.9 angstroms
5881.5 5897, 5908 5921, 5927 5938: -1.5 angstroms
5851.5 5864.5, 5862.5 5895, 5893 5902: 0.4 angstroms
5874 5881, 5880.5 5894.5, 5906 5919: 1.3 angstroms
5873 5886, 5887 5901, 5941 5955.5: 1.6 angstroms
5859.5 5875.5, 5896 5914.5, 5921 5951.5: 0.2 angstroms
